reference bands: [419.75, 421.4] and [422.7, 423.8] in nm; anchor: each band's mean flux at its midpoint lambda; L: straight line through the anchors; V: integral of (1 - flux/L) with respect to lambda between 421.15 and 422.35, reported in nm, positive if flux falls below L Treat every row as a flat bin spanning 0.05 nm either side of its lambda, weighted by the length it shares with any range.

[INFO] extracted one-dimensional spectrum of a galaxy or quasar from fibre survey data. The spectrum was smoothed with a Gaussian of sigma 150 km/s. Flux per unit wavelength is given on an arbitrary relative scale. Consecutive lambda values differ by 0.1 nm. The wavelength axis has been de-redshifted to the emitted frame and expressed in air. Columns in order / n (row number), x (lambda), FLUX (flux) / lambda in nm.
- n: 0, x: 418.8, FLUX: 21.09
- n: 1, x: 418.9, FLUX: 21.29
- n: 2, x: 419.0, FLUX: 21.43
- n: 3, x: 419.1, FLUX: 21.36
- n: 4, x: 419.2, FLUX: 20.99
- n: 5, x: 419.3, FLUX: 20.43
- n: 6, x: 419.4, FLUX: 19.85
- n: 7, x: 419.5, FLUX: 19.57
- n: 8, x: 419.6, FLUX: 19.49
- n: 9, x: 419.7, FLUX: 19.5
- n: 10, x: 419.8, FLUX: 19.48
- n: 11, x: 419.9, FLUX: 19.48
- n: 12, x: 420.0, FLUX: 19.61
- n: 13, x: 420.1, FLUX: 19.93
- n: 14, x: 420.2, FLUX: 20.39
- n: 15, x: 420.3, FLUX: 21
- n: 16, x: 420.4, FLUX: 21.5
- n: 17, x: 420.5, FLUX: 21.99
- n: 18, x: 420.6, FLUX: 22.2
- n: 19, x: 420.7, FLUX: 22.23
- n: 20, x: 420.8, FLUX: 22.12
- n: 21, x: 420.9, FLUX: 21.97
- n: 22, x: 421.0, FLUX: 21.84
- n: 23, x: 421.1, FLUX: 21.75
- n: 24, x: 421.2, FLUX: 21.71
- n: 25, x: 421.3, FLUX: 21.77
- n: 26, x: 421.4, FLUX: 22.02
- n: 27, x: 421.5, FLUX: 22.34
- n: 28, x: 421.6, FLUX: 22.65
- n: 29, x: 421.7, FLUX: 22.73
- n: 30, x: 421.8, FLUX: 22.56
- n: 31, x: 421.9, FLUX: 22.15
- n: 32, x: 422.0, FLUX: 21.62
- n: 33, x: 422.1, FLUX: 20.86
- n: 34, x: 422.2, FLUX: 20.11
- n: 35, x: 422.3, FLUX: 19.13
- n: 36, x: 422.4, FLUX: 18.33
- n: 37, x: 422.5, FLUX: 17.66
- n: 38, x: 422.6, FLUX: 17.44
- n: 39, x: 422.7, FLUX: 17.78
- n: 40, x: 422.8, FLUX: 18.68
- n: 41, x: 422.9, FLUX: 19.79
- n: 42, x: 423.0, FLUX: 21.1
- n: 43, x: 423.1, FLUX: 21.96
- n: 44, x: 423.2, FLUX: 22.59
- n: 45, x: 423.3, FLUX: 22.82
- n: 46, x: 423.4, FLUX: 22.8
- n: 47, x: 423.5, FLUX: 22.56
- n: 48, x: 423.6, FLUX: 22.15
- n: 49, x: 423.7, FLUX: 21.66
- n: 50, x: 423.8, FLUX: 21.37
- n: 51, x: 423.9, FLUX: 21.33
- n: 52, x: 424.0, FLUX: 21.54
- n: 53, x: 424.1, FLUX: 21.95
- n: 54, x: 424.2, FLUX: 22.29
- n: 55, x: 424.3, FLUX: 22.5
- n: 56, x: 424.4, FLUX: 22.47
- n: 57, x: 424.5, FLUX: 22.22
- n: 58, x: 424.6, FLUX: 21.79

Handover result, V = -0.02 nm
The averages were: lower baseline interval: 21.2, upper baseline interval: 21.4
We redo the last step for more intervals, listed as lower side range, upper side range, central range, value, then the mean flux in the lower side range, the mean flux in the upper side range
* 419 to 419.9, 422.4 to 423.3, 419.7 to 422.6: -0.16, 20.1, 19.7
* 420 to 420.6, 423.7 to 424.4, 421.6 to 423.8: 0.07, 21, 21.9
